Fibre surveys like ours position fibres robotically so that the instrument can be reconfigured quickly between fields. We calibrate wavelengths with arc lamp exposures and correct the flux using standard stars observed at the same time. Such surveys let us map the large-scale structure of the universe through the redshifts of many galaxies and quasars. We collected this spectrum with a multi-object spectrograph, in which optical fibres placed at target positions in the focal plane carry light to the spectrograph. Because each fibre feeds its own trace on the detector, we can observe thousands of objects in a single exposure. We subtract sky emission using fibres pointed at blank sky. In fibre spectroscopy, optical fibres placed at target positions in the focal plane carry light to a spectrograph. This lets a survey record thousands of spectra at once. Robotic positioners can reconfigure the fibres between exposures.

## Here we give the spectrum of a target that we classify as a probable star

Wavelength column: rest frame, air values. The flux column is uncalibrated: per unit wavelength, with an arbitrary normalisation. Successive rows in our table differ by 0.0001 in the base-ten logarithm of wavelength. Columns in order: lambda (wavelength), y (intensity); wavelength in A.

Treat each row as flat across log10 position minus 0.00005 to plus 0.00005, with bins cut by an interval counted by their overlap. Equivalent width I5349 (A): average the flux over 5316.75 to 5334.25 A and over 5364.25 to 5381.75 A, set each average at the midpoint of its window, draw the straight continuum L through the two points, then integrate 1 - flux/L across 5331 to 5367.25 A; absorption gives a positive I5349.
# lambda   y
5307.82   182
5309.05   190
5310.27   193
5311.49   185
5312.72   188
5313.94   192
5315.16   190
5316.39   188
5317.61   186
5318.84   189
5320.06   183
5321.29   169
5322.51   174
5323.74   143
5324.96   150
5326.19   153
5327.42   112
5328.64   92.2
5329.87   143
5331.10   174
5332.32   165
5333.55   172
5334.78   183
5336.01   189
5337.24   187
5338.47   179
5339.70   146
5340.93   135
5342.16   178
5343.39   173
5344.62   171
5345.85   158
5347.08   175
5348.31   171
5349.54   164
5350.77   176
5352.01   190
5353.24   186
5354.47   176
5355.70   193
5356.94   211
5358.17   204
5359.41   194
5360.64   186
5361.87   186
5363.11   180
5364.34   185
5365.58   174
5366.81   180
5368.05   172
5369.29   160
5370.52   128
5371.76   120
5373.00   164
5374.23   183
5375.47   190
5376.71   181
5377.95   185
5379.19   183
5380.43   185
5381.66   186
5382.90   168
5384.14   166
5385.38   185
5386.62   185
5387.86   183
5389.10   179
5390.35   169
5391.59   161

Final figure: -3.0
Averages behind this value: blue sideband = 158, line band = 178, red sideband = 171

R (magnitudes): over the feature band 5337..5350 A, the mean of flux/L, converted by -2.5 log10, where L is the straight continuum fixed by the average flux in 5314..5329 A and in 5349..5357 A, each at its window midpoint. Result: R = 0.07 mag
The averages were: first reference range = 163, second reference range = 183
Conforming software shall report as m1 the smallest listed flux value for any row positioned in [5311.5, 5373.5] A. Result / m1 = 92.2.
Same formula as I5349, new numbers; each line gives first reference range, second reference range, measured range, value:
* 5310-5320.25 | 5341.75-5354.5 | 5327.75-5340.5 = 1.3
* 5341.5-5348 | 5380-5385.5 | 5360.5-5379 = 0.4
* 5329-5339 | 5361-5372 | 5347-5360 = -1.3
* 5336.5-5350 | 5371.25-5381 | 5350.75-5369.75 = -1.6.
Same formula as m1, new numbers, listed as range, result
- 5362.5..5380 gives 120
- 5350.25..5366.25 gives 174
